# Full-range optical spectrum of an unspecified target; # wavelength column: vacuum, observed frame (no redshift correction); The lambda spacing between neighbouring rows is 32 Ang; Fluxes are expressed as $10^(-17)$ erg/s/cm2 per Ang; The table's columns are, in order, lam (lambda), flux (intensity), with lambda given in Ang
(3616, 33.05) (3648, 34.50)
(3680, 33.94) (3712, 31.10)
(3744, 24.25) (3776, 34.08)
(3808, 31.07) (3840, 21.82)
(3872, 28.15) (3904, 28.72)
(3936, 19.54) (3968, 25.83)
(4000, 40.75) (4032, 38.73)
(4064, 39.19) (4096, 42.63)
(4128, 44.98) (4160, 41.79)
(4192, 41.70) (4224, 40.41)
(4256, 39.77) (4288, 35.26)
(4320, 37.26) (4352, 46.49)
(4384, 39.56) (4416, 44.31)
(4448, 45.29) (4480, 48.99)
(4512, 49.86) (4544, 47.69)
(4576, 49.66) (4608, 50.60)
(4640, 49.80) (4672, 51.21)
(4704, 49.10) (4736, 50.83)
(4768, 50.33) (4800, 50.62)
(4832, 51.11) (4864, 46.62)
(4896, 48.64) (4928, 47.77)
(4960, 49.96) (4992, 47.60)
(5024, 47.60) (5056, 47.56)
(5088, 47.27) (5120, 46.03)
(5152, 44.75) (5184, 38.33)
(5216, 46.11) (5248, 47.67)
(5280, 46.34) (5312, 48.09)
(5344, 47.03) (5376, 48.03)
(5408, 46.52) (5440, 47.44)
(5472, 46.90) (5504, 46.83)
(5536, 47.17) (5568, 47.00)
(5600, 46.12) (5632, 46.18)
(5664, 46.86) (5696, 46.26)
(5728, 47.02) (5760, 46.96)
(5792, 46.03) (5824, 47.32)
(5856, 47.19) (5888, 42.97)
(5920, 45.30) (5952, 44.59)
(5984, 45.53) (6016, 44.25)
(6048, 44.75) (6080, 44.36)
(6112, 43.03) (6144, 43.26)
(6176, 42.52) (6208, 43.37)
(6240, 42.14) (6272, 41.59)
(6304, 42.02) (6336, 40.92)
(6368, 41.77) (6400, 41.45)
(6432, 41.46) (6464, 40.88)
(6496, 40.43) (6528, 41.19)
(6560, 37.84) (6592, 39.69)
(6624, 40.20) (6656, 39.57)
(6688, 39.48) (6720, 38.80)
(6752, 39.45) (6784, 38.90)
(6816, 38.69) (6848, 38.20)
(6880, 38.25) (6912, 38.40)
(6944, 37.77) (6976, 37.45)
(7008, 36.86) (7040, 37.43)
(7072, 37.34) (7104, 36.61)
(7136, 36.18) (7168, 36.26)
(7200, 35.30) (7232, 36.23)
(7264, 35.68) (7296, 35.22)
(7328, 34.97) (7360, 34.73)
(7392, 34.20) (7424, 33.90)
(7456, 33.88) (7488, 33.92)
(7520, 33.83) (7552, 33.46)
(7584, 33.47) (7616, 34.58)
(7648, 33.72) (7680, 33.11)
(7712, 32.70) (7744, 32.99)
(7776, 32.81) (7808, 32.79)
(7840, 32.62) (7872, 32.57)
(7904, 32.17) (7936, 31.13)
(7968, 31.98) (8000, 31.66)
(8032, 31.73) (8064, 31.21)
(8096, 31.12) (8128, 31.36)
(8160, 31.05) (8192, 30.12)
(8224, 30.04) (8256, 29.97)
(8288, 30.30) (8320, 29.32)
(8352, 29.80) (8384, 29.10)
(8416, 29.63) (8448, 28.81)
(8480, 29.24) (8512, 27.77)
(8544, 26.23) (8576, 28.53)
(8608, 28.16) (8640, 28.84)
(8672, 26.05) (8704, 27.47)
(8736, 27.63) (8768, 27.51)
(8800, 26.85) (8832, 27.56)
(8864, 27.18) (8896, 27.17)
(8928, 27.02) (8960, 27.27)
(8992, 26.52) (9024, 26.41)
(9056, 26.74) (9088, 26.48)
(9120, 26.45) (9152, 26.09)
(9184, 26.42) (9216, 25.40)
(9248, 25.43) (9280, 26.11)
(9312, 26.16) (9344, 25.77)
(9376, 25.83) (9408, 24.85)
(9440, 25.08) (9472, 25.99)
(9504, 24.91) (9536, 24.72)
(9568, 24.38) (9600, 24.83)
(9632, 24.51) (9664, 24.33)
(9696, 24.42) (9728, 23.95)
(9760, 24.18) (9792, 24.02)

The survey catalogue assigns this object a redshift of 0.00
